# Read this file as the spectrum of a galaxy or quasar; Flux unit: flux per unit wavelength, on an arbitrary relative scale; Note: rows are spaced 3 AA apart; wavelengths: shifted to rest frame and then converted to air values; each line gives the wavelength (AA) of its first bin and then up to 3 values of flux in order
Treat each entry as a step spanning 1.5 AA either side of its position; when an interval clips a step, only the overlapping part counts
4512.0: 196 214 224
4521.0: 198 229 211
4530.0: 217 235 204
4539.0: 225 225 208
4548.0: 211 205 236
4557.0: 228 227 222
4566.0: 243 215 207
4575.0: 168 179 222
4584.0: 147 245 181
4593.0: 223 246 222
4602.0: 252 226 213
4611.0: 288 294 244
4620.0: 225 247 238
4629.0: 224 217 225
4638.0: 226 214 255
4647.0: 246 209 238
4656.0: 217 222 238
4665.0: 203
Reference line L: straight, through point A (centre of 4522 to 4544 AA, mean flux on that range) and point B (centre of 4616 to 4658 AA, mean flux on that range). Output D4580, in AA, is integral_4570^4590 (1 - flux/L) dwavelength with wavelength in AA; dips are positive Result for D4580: 2.7 AA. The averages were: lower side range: 220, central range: 194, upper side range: 230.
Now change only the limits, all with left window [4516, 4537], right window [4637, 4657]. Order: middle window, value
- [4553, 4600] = 1.99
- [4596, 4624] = -2.46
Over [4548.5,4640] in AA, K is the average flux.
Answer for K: 224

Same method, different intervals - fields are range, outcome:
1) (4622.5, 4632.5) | 231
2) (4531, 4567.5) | 222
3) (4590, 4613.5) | 237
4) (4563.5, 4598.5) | 208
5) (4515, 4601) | 215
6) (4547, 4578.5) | 214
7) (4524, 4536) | 220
